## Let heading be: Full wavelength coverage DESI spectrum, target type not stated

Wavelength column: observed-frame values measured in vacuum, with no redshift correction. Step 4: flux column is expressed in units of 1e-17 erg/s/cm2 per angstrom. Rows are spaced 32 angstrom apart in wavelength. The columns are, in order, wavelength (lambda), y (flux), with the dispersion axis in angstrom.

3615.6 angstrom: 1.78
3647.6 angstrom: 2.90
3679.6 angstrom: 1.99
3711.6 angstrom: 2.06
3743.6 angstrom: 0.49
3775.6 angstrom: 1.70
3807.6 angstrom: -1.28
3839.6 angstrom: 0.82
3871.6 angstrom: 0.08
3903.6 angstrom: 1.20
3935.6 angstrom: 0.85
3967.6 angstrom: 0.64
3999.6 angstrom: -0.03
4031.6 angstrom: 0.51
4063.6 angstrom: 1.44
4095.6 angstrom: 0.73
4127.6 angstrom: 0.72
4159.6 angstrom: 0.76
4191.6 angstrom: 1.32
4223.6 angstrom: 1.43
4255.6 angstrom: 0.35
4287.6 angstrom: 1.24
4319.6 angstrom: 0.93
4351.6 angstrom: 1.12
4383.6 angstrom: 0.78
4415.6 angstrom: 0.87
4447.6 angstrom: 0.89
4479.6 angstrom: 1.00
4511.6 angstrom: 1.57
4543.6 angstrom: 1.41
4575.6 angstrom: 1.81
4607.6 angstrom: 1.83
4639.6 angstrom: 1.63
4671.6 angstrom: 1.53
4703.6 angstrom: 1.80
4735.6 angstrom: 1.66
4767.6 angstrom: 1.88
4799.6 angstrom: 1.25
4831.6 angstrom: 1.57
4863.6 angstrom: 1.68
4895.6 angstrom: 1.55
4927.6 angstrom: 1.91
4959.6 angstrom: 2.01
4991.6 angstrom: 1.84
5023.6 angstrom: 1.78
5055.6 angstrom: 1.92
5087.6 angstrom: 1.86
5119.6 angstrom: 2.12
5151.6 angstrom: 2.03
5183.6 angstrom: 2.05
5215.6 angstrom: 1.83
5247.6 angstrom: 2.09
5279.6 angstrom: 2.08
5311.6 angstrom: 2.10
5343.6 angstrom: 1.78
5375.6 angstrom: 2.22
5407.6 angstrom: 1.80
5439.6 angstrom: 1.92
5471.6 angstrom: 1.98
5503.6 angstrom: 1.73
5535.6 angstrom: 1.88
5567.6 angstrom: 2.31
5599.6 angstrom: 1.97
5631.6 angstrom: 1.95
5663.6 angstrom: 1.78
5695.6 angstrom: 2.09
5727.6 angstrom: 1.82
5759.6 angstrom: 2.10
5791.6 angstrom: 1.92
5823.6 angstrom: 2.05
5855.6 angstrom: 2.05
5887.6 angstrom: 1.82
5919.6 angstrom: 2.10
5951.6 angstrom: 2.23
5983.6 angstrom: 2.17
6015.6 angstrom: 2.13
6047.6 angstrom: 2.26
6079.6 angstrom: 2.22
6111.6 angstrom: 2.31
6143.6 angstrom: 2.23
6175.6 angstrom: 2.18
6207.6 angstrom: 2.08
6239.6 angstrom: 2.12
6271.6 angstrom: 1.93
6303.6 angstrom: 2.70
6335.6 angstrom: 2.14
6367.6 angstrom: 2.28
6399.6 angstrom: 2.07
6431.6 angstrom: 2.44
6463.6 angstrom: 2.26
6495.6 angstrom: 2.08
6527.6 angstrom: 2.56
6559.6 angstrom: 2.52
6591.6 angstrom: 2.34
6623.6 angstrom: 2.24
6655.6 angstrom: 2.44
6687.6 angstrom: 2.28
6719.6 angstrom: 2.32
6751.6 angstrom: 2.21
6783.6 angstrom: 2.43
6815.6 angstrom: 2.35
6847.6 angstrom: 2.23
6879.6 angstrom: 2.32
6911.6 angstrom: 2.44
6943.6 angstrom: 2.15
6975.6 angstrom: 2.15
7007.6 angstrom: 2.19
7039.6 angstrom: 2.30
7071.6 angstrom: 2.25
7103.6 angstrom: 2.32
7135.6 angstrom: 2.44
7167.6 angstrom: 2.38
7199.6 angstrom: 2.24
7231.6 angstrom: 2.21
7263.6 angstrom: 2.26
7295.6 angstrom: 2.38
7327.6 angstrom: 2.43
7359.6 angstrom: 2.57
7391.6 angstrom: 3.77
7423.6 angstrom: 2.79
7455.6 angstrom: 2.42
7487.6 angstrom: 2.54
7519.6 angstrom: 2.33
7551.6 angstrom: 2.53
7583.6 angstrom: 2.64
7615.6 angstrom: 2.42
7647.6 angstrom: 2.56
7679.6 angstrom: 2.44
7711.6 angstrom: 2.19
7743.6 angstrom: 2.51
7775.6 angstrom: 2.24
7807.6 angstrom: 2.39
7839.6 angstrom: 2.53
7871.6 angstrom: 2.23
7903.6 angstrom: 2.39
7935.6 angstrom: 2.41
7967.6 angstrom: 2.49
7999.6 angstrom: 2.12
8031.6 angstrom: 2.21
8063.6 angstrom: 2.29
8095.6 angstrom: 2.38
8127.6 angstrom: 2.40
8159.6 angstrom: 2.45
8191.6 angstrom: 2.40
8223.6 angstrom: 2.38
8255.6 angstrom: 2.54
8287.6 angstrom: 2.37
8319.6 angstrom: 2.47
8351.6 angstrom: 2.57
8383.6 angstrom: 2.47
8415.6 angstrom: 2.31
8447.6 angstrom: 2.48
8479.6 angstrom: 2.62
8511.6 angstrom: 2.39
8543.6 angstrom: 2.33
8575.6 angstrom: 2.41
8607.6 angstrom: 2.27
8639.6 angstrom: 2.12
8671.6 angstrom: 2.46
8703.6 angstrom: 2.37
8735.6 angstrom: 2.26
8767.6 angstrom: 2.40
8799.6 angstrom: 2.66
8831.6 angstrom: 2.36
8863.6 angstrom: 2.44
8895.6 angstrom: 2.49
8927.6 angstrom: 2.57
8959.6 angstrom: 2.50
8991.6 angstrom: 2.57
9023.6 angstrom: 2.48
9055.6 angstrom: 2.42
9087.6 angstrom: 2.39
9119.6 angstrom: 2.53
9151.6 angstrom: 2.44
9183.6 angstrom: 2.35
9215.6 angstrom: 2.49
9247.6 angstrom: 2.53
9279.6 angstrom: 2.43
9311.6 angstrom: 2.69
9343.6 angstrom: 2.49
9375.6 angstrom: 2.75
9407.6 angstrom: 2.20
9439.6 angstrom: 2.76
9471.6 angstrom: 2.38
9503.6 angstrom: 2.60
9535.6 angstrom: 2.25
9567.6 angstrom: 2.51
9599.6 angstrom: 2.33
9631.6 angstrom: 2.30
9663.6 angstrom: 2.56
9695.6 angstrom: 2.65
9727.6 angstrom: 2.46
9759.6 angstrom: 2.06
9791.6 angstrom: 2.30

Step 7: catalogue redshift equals 0.13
